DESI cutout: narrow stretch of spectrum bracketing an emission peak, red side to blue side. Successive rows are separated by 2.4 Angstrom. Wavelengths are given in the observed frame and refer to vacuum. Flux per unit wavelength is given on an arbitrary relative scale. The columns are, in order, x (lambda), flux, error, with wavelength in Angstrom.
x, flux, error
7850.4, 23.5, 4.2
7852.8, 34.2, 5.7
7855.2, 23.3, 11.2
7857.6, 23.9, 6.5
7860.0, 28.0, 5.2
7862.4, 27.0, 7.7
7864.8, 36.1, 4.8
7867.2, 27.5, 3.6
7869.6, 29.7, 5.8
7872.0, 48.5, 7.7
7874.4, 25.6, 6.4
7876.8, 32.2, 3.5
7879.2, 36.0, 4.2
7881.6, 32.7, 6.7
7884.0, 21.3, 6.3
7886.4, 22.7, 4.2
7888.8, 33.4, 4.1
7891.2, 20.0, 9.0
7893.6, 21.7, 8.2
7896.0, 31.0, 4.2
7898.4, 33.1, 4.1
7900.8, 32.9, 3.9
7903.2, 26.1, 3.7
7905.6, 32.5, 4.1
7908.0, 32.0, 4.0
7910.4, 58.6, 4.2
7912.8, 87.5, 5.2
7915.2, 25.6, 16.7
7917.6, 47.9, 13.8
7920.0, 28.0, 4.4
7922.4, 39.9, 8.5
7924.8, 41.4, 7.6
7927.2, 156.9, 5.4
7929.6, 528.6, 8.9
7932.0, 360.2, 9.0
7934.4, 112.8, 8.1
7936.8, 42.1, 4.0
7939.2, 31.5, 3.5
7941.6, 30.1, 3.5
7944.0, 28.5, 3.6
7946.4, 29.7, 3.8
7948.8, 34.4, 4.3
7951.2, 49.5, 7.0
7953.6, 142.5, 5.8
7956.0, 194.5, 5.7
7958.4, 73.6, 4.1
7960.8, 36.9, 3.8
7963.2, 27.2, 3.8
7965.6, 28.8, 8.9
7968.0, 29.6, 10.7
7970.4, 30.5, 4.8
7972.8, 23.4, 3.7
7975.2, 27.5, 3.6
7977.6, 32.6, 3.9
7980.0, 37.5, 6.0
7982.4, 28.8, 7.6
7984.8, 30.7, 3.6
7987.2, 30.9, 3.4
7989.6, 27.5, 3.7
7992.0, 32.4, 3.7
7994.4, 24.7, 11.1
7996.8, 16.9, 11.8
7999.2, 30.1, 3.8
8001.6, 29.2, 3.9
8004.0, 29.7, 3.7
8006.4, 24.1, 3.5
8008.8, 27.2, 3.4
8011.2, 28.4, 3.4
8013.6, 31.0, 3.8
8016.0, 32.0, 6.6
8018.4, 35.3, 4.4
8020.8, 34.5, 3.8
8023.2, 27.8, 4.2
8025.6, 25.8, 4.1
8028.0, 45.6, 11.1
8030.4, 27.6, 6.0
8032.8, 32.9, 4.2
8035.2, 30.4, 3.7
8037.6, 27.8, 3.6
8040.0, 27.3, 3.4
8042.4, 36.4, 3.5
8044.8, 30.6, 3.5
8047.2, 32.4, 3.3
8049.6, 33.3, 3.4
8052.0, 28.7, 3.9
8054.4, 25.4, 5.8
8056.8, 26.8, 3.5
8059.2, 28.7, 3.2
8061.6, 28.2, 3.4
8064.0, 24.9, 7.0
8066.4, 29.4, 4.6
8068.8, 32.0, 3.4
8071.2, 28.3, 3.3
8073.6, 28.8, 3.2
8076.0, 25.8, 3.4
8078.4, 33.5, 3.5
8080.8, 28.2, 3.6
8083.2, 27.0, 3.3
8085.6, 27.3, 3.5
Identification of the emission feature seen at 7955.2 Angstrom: [N II]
